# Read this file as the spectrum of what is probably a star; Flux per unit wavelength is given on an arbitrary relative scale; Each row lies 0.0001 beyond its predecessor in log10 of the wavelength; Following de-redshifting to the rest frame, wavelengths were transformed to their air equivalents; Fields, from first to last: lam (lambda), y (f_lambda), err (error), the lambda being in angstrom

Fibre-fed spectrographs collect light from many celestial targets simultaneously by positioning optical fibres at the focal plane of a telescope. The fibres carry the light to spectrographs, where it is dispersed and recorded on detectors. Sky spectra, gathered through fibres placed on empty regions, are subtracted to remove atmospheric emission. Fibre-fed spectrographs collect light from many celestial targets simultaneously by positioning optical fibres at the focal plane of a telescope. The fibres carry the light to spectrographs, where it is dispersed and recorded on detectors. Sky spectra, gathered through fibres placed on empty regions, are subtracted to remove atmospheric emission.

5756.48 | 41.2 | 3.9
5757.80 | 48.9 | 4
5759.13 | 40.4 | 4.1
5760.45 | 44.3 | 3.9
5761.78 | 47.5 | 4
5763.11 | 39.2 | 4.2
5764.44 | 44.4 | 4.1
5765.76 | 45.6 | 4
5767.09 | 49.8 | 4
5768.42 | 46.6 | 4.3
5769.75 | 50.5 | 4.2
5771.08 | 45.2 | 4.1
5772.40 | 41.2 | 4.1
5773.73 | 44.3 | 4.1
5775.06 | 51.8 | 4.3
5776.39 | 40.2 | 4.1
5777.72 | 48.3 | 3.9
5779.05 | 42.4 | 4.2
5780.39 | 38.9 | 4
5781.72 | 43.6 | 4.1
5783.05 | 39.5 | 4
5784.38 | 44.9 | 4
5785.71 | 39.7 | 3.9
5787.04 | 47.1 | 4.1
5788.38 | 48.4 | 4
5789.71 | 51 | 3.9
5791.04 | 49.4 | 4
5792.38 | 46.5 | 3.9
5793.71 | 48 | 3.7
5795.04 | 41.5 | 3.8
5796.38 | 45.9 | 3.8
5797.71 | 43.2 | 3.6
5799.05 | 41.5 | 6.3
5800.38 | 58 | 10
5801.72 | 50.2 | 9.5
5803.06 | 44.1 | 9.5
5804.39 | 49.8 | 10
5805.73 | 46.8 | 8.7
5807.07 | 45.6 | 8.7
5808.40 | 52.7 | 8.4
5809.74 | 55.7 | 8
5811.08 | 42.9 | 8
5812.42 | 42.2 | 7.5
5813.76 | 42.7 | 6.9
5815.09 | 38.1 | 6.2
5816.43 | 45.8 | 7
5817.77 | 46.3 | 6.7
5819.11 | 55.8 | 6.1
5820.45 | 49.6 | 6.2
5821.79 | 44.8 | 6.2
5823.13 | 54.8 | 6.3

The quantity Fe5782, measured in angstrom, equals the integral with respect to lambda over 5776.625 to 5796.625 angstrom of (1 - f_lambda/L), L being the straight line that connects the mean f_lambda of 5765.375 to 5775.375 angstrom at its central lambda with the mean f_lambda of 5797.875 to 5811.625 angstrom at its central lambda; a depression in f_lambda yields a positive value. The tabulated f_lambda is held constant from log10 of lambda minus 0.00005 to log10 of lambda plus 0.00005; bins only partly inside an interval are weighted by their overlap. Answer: 1.1 angstrom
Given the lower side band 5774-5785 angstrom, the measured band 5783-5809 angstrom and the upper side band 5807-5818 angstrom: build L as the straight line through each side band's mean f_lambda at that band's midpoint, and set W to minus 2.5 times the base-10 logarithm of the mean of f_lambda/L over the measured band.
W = -0.050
